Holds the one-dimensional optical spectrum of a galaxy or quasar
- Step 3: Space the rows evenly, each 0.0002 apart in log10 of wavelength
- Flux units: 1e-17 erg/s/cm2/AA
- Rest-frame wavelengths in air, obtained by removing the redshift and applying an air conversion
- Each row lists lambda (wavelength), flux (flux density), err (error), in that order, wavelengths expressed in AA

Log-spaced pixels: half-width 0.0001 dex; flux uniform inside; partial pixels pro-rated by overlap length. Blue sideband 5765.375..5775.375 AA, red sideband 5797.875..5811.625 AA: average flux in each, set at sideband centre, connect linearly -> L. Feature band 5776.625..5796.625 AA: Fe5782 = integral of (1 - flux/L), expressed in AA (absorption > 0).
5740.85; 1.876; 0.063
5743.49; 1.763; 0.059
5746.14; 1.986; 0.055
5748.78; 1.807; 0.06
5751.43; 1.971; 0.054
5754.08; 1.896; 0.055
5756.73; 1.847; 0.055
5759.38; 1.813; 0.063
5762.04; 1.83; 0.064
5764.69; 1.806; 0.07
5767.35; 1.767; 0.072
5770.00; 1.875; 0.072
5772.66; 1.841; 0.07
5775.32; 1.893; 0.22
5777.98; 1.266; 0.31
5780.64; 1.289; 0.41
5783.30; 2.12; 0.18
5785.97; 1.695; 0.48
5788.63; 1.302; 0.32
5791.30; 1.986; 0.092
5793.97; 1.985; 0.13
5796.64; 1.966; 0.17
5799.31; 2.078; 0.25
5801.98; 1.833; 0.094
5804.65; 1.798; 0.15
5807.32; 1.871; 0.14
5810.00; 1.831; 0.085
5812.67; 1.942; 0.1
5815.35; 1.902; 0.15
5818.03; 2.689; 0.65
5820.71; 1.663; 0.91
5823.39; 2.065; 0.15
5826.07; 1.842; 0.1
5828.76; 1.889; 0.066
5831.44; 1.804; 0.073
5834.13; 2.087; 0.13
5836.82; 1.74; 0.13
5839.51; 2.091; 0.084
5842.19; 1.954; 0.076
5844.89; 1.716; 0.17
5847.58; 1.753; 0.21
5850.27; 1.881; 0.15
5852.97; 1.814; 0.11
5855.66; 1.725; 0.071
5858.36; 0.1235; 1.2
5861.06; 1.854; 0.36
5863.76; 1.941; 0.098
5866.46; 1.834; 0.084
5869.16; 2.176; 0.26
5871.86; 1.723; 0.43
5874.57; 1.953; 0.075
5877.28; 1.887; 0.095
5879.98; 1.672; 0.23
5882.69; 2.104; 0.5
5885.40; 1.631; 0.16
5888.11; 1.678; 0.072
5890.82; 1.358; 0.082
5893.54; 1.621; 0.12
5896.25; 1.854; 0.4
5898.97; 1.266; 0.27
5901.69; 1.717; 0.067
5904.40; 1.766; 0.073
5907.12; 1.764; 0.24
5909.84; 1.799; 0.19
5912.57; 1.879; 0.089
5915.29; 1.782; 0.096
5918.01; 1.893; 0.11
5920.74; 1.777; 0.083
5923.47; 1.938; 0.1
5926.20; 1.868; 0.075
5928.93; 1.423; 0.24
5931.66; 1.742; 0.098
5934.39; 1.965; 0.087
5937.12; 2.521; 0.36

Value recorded 1.9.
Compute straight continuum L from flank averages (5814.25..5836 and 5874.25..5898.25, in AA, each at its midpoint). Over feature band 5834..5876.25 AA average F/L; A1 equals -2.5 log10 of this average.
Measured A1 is 0.06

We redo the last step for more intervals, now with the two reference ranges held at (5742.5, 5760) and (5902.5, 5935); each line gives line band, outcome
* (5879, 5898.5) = 0.078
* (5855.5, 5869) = 0.185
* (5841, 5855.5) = 0.008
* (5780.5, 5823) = -0.025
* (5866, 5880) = -0.047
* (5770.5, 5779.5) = 0.114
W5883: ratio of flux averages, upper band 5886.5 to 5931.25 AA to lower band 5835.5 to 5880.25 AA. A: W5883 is 1.0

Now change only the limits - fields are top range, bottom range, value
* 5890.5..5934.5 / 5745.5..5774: 0.93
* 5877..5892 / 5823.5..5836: 0.90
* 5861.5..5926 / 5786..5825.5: 0.93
